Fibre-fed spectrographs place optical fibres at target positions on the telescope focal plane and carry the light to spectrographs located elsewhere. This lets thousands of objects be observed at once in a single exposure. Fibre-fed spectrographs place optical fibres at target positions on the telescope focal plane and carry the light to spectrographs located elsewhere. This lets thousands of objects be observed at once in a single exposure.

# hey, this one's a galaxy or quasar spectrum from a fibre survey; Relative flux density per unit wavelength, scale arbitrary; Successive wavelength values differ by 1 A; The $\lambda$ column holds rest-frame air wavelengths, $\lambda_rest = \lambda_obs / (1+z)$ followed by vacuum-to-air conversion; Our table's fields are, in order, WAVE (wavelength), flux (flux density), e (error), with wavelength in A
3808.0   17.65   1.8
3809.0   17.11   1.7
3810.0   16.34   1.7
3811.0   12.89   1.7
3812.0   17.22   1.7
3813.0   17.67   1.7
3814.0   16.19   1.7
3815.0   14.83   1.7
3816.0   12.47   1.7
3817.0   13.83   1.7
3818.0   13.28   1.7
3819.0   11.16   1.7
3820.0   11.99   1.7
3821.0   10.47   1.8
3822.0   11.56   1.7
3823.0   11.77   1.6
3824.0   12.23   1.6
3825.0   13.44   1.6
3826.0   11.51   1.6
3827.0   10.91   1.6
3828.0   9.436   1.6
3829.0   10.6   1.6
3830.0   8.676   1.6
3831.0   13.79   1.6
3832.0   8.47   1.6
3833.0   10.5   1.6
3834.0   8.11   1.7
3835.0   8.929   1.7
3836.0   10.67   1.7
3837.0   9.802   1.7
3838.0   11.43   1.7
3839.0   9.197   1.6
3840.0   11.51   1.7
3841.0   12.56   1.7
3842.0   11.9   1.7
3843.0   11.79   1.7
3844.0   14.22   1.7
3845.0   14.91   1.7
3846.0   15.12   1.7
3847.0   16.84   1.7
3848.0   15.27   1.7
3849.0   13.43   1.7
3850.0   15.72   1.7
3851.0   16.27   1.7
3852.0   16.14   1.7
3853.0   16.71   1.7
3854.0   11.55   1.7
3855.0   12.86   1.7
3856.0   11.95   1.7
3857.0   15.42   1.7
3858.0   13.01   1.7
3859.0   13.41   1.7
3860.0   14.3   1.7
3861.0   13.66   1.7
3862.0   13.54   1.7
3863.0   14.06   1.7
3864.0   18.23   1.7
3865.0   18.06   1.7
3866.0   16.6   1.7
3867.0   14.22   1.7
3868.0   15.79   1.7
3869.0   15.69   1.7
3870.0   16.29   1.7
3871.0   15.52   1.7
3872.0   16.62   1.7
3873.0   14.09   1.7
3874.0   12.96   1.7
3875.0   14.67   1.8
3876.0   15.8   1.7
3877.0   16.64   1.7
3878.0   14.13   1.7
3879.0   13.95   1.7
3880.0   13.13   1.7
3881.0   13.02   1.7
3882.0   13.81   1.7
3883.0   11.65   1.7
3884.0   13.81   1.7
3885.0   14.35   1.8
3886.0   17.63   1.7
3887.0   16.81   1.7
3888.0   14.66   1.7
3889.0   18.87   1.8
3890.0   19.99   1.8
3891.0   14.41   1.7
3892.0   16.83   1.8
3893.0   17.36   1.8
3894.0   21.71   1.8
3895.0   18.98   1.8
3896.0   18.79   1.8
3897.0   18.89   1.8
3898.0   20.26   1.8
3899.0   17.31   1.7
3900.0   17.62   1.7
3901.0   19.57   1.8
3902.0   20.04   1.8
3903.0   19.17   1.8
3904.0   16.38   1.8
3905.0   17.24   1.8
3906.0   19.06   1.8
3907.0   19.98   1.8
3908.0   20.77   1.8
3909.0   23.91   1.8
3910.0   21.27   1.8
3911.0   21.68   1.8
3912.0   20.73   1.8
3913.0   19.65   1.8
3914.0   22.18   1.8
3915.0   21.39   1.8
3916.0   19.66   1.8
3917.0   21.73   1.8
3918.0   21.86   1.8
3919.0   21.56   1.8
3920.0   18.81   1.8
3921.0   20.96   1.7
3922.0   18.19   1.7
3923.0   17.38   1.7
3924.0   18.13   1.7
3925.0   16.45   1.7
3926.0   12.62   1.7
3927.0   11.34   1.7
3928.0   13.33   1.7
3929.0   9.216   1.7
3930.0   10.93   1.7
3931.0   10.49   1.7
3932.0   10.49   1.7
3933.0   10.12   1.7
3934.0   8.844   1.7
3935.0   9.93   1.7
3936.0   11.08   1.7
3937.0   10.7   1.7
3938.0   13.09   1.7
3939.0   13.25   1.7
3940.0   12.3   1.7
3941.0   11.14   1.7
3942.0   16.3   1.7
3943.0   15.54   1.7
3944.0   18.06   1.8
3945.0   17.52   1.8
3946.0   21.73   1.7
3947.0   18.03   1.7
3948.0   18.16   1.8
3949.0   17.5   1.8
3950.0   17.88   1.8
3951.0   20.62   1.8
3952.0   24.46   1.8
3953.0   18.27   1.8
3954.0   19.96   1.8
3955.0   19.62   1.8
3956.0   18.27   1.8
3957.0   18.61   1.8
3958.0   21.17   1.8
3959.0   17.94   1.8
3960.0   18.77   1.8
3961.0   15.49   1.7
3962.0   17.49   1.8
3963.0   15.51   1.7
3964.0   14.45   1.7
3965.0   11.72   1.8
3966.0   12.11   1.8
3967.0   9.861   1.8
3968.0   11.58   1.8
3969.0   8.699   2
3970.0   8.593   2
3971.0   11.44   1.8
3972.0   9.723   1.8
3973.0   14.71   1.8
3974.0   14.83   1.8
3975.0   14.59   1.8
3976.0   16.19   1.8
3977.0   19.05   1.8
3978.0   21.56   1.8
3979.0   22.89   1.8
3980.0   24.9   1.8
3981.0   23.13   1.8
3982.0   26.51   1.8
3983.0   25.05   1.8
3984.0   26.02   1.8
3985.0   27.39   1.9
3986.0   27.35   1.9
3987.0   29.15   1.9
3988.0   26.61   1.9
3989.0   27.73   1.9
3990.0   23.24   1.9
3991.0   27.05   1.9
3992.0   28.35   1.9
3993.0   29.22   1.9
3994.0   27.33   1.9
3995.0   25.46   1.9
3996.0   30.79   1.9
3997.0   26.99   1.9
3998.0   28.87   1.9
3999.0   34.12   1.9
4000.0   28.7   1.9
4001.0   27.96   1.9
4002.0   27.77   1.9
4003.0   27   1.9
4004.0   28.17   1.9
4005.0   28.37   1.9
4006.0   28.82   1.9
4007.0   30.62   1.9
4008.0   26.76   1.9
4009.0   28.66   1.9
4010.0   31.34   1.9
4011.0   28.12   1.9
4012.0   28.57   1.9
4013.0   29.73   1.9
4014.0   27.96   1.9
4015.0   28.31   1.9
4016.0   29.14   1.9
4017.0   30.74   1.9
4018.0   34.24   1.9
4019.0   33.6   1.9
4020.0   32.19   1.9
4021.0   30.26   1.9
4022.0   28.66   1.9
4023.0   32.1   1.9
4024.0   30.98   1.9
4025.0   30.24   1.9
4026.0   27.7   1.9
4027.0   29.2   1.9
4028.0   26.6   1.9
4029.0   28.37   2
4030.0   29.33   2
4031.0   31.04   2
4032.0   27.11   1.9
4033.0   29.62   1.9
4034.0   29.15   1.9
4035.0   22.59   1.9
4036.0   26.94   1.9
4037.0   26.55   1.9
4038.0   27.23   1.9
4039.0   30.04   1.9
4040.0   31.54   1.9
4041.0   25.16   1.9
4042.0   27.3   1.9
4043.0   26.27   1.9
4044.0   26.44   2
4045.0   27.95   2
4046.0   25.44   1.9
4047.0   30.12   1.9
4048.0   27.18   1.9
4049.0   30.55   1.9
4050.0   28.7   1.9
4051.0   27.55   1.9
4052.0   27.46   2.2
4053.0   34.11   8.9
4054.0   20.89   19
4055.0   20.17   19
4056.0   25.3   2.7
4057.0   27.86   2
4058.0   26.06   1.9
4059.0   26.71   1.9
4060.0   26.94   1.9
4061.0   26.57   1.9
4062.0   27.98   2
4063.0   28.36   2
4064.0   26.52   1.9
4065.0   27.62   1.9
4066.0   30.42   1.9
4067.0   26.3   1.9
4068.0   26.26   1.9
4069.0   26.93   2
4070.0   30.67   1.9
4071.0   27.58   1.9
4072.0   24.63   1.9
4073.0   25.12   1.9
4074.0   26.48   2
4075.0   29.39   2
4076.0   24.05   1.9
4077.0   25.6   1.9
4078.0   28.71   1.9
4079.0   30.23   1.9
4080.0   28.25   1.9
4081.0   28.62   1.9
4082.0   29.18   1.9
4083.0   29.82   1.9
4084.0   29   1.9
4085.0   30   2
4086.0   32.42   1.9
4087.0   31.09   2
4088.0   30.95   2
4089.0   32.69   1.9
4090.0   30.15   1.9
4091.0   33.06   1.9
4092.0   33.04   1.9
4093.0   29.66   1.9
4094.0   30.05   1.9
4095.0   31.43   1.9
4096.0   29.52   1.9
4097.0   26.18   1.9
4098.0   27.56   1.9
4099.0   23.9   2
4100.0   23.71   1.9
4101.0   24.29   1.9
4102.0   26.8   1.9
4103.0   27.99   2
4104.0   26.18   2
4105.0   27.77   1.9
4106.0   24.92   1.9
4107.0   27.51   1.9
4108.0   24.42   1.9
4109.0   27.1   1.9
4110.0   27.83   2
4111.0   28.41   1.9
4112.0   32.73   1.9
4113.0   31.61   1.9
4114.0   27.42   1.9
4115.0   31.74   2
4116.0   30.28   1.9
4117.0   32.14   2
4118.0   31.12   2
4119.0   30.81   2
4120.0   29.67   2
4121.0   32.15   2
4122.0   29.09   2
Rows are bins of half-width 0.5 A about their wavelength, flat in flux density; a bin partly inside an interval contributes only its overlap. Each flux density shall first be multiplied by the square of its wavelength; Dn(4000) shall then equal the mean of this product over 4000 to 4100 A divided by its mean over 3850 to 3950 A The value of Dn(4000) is 1.89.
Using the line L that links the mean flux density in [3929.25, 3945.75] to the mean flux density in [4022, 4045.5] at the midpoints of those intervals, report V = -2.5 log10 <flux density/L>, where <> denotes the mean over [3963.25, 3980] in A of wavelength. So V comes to 0.27 mag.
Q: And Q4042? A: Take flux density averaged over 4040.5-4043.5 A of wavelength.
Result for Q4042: 26.2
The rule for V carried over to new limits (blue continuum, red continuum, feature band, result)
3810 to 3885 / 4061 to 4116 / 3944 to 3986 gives 0.15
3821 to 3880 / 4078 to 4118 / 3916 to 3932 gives 0.11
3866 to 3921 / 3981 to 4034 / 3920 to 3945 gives 0.50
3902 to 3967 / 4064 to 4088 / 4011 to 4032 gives -0.24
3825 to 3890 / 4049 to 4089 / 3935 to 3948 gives 0.29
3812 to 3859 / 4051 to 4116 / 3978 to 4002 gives -0.21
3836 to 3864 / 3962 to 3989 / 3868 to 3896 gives -0.06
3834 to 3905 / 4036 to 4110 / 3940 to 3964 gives 0.13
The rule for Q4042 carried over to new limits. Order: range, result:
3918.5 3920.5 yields 20.2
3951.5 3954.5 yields 20.9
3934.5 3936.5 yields 10.5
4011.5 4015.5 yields 28.6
